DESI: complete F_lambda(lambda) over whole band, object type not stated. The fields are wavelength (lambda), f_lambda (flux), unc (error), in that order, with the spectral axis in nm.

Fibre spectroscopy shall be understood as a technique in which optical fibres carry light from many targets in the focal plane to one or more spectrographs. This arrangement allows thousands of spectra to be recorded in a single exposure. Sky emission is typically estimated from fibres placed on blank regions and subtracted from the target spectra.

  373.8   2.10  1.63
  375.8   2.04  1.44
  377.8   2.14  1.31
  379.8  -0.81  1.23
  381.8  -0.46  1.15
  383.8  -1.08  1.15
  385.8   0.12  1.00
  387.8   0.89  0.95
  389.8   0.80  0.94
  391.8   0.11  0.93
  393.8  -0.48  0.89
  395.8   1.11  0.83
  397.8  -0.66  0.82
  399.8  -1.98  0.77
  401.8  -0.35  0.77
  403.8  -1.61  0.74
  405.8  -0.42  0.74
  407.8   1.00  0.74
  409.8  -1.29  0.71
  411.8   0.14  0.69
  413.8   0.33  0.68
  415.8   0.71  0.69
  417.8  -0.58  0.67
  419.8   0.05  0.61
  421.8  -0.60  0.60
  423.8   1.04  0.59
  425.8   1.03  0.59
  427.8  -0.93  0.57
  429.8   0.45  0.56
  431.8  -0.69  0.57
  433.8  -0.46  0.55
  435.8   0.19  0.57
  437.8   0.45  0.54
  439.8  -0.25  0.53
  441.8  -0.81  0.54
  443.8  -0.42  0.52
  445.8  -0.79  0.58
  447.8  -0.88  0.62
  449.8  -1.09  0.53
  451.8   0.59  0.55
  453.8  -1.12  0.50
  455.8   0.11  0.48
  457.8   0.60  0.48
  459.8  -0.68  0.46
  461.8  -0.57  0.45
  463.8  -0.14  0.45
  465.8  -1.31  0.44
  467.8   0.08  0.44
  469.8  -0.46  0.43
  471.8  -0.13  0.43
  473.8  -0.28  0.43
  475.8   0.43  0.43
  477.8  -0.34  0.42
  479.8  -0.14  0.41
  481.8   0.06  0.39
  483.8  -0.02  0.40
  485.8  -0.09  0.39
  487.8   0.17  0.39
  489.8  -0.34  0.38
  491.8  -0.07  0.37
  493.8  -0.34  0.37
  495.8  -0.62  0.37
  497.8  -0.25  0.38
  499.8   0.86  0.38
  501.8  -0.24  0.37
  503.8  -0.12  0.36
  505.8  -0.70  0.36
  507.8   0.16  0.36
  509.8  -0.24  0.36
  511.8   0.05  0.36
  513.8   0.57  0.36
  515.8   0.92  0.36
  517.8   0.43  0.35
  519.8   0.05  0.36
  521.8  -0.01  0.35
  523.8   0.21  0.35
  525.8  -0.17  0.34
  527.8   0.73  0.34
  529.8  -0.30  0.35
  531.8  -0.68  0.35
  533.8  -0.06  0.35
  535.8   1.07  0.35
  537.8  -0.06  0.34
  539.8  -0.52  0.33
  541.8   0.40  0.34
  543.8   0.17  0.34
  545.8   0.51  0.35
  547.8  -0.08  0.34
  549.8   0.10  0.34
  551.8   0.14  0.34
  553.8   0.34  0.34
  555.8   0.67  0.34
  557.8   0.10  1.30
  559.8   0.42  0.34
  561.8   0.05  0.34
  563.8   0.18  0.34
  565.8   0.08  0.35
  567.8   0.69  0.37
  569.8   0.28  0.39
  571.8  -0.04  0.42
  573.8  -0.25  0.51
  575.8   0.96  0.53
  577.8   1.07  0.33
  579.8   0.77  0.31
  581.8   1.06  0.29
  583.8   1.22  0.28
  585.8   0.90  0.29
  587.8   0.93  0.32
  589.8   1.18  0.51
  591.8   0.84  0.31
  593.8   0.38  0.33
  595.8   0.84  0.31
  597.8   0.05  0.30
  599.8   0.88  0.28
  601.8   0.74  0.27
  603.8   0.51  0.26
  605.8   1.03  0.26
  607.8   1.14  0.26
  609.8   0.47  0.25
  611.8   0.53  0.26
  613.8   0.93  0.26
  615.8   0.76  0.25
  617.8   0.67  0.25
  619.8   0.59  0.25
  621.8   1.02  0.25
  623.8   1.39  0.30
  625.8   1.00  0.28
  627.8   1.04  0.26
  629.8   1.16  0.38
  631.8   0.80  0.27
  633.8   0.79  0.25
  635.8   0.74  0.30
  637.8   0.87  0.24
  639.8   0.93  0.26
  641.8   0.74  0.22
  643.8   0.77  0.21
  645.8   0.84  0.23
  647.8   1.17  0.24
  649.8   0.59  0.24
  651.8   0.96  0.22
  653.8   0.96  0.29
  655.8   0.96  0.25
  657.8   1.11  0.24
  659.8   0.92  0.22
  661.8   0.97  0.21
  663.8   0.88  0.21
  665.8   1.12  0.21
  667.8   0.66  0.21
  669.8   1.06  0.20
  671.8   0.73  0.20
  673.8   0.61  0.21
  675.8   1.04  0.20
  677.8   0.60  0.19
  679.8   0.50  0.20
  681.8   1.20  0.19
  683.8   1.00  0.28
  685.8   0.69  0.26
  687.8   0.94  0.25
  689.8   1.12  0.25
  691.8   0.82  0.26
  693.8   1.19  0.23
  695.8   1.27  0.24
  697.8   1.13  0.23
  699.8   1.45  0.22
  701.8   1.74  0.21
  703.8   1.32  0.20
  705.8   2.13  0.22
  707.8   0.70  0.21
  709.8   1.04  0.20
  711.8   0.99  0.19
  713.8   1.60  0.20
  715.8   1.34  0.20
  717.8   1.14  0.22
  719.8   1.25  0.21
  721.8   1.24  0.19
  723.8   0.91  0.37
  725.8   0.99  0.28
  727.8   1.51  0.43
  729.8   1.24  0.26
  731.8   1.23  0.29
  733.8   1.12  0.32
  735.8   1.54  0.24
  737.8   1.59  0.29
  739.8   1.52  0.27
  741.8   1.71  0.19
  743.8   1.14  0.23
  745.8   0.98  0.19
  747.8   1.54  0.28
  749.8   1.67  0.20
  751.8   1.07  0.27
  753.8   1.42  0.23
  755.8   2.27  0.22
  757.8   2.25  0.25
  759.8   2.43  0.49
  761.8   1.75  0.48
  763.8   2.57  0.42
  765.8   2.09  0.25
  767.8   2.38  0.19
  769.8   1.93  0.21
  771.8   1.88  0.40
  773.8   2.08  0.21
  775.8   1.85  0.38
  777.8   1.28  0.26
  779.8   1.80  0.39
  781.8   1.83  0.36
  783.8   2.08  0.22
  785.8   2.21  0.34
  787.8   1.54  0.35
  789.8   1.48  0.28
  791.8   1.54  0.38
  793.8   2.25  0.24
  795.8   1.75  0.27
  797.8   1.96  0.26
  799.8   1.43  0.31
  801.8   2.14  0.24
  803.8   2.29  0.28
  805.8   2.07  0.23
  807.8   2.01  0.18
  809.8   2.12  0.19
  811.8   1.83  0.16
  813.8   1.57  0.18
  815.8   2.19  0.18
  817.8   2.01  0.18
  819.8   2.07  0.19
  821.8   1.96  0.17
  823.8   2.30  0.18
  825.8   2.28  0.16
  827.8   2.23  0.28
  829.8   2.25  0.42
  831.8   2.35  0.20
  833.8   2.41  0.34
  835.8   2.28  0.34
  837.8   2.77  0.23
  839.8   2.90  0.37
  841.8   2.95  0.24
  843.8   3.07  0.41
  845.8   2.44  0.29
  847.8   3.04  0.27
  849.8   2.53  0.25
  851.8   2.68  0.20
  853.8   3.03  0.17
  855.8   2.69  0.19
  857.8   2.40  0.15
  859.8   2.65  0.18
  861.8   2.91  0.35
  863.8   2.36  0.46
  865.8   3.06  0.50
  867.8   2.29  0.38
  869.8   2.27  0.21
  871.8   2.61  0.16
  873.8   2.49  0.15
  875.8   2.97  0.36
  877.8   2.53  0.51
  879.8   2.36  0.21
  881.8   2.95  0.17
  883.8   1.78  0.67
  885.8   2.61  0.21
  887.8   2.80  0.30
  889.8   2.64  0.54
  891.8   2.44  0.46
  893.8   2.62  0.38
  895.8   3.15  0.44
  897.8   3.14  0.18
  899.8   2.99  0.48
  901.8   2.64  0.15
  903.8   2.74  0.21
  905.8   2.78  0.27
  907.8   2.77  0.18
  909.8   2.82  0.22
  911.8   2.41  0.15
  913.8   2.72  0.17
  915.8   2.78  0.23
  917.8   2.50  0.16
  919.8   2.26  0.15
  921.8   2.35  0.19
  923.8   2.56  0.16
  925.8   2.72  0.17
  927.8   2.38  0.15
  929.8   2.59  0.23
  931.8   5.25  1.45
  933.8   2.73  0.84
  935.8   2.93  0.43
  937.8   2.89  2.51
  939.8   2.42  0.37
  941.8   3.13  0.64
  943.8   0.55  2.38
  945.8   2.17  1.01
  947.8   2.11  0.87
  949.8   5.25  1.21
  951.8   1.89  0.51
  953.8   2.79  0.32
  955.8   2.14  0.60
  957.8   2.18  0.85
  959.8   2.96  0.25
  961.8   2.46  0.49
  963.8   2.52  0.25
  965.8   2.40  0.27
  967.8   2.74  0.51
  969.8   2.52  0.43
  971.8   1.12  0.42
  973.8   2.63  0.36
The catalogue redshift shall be 0.893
